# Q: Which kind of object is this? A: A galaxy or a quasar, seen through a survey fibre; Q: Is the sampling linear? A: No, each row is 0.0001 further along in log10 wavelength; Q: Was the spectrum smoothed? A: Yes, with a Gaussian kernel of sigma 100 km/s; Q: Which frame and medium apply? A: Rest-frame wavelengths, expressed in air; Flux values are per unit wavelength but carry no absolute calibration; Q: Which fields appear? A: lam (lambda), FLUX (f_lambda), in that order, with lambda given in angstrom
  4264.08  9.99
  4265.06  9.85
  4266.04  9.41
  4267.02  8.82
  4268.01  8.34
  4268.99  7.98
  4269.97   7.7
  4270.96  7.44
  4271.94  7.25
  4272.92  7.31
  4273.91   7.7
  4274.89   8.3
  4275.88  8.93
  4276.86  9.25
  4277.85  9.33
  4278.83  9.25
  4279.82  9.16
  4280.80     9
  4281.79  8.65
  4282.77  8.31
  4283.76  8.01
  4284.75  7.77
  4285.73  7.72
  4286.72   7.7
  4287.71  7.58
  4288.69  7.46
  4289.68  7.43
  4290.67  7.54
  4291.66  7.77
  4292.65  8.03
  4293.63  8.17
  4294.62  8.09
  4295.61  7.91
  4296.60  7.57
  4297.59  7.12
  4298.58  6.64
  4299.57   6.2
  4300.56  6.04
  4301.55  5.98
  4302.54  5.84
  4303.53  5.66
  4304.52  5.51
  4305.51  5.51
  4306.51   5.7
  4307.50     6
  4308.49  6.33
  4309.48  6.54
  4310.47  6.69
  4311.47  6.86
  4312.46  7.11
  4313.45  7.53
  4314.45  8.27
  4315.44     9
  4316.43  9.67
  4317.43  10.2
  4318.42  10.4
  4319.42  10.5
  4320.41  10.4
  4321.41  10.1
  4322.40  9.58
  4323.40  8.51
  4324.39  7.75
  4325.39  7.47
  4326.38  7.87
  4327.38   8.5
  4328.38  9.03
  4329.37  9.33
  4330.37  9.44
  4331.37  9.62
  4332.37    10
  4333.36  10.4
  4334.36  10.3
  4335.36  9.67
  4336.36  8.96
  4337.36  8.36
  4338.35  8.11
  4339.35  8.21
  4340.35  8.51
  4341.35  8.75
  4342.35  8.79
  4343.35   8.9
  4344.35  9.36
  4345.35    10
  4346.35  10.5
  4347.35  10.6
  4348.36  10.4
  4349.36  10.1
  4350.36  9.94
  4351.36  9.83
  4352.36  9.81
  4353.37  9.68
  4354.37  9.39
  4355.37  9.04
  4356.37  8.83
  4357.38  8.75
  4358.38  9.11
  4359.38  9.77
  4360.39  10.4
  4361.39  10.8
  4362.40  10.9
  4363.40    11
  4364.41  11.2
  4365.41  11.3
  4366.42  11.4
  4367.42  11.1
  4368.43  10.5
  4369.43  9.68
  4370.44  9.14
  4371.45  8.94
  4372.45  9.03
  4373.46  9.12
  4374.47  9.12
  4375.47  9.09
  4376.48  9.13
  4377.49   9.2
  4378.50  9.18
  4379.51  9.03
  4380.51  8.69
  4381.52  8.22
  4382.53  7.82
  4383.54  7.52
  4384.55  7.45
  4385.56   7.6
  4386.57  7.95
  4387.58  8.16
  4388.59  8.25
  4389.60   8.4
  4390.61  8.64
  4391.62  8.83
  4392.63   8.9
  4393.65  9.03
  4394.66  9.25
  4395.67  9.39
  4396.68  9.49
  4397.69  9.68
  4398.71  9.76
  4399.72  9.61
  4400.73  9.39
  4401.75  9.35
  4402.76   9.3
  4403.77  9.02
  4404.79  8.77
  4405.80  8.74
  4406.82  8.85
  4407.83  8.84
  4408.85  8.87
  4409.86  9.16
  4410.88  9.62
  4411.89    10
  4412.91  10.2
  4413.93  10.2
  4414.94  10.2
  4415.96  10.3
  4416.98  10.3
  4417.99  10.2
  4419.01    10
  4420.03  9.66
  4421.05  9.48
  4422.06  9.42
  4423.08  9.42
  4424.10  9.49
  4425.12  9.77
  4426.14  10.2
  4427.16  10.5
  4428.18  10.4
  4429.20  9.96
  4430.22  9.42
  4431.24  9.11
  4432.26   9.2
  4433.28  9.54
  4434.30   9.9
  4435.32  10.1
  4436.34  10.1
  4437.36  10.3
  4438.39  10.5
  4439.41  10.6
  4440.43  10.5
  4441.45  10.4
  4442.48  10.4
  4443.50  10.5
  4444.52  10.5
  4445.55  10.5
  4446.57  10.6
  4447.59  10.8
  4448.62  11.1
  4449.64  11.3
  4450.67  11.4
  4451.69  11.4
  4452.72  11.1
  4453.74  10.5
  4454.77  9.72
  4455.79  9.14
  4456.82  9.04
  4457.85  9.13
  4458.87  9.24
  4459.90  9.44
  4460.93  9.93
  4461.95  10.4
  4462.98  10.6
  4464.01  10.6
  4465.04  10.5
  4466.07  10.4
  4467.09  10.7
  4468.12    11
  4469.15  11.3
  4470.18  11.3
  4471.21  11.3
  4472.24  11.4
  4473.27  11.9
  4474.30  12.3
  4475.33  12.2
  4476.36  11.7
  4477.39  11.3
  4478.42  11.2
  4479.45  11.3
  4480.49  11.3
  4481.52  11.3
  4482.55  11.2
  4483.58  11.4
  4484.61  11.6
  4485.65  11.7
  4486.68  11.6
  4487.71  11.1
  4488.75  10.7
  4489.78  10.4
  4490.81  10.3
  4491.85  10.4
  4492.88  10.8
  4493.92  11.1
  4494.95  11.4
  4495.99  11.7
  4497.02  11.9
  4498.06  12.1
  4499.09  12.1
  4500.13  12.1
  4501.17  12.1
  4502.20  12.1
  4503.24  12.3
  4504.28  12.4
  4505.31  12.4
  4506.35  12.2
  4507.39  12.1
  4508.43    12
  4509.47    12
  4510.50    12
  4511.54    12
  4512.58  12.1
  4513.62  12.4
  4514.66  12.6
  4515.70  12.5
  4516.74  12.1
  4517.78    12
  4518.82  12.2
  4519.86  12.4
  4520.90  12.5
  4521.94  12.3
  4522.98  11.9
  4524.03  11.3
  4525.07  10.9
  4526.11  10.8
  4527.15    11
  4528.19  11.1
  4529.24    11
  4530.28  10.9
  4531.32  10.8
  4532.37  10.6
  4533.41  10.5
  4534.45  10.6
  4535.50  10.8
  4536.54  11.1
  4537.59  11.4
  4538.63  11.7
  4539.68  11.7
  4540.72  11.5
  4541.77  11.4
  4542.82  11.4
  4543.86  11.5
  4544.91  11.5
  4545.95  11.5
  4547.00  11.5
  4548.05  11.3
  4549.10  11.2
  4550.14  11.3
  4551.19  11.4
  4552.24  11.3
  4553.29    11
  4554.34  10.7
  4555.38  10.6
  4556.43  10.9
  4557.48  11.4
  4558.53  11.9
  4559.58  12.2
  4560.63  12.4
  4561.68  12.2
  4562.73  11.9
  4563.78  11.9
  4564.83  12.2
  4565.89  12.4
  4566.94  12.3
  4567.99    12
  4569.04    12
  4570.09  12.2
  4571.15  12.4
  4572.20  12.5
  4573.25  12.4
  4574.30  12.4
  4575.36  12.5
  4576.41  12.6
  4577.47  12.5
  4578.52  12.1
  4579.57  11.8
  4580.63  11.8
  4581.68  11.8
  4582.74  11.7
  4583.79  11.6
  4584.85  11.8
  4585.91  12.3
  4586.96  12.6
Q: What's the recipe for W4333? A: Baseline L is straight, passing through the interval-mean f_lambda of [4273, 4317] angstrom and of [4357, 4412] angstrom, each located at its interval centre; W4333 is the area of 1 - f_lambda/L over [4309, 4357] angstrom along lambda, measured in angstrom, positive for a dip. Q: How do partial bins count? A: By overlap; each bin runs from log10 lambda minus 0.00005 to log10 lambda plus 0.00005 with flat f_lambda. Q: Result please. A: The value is -4.9 angstrom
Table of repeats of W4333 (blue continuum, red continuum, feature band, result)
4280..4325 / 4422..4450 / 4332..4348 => -1.8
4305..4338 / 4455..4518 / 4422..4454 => 0.7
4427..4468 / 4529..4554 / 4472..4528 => -4.8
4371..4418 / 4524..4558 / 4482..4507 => -2.6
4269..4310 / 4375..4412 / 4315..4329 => -2.4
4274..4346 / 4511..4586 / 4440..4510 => -3.1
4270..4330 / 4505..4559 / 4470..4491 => -1.3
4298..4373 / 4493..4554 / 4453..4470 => 0.9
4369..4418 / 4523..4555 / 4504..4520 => -2.1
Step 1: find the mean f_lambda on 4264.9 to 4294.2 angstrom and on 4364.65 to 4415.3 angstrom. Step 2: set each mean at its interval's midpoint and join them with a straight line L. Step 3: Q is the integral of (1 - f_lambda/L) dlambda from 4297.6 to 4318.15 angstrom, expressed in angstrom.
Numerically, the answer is 3.8 angstrom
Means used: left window 8.22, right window 9.17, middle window 6.91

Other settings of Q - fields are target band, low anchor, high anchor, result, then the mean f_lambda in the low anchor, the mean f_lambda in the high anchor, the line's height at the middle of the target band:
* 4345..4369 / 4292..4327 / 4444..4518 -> -4.31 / 7.63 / 11.2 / 8.63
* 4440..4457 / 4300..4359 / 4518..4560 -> -0.68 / 8.6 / 11.3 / 10.2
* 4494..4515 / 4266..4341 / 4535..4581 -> -2.10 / 8.1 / 11.7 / 11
